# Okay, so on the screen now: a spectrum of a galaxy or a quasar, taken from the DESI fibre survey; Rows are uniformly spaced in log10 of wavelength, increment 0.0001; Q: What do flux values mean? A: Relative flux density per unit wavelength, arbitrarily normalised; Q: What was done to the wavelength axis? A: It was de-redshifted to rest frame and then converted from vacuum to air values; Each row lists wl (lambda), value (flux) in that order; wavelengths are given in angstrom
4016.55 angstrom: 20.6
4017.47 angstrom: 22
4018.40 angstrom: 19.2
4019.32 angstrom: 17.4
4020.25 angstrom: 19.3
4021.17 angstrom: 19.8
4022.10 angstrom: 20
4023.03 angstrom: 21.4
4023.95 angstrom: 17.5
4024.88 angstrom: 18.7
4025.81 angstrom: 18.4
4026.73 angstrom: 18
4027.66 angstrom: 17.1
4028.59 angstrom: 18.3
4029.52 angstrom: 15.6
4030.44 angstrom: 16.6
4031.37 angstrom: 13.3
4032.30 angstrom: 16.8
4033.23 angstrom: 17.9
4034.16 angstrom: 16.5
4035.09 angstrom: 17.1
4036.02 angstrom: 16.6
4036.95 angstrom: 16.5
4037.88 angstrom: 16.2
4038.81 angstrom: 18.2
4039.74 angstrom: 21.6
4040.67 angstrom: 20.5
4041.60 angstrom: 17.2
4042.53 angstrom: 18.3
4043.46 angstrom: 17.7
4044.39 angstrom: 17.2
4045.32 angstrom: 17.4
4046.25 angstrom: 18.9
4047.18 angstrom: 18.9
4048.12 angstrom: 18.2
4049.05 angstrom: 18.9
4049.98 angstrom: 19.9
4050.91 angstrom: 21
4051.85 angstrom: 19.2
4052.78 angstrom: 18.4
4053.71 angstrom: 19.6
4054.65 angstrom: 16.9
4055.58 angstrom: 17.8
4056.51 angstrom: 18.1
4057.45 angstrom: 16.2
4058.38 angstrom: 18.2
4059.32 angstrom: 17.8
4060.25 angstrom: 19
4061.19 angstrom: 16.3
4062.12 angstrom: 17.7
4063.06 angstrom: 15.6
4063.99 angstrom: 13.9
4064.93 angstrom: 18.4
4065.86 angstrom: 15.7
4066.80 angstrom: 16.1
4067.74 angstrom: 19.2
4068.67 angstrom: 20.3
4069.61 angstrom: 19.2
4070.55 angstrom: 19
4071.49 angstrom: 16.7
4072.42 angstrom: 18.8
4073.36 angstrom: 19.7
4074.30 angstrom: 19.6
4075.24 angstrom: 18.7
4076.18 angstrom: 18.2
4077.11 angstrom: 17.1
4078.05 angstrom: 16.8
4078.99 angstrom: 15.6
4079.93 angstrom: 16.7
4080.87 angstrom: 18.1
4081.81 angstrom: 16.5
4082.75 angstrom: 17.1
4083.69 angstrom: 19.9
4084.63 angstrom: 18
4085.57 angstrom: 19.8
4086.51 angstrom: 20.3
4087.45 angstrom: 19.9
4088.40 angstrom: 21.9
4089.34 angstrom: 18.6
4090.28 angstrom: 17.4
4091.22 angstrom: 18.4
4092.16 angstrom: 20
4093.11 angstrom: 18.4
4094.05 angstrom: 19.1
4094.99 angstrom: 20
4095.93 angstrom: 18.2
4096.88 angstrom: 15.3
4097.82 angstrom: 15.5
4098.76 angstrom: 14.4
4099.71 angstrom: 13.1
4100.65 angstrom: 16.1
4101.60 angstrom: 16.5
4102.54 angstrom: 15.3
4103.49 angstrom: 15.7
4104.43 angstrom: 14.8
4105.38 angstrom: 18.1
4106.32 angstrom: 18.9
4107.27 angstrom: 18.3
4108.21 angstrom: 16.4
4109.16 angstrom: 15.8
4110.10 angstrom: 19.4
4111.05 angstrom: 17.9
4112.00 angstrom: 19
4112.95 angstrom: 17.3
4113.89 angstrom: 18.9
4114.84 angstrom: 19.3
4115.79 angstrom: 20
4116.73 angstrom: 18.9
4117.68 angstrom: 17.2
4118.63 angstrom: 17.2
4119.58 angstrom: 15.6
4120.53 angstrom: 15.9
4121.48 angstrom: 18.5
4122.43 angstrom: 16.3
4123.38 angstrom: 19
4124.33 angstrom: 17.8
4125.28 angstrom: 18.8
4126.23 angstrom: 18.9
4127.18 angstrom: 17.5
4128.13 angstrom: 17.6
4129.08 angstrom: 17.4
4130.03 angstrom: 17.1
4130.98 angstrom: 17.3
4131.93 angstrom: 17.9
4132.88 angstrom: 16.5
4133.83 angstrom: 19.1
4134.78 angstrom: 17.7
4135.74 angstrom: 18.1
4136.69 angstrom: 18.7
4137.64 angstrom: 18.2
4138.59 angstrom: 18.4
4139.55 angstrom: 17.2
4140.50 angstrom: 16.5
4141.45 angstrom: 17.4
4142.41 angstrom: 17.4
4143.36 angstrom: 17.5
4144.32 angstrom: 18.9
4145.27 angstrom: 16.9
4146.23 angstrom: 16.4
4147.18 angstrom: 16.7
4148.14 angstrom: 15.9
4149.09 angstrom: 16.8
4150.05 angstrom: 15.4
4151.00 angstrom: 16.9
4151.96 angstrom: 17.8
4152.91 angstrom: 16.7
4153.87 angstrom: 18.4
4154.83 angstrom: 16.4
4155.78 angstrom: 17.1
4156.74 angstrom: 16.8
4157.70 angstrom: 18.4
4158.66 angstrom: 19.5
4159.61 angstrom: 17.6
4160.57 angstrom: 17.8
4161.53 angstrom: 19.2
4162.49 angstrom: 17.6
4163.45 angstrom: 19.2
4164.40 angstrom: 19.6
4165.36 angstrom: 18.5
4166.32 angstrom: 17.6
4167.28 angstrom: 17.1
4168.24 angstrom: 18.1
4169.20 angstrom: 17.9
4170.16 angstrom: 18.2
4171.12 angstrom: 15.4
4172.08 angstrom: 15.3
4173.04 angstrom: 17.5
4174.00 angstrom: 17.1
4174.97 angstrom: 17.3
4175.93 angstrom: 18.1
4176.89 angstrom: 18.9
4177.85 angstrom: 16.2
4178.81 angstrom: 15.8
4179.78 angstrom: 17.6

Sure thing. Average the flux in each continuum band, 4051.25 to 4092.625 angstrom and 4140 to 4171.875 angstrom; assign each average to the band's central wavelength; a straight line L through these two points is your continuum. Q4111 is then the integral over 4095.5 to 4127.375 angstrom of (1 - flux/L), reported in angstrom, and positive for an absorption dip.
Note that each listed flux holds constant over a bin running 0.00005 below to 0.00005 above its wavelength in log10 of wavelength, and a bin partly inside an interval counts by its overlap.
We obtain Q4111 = 1.0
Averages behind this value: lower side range 18.1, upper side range 17.5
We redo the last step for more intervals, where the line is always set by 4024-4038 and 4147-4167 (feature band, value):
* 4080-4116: -1.0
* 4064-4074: -0.6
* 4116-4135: -0.2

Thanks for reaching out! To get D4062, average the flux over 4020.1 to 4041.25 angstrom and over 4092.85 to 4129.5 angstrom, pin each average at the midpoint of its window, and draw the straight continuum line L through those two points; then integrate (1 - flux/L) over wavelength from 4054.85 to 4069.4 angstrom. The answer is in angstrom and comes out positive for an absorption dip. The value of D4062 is 0.3 angstrom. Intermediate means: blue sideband 17.9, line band 17.4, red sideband 17.4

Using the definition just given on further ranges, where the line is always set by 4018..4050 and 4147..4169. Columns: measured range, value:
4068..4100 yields -0.5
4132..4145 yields -0.1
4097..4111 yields 1.2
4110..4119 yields -0.4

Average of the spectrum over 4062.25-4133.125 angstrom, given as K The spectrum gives 17.7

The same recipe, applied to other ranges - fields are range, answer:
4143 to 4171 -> 17.6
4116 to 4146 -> 17.7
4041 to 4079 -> 18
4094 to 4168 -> 17.5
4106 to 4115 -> 18.1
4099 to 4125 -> 17.3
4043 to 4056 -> 18.6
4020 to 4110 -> 17.8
